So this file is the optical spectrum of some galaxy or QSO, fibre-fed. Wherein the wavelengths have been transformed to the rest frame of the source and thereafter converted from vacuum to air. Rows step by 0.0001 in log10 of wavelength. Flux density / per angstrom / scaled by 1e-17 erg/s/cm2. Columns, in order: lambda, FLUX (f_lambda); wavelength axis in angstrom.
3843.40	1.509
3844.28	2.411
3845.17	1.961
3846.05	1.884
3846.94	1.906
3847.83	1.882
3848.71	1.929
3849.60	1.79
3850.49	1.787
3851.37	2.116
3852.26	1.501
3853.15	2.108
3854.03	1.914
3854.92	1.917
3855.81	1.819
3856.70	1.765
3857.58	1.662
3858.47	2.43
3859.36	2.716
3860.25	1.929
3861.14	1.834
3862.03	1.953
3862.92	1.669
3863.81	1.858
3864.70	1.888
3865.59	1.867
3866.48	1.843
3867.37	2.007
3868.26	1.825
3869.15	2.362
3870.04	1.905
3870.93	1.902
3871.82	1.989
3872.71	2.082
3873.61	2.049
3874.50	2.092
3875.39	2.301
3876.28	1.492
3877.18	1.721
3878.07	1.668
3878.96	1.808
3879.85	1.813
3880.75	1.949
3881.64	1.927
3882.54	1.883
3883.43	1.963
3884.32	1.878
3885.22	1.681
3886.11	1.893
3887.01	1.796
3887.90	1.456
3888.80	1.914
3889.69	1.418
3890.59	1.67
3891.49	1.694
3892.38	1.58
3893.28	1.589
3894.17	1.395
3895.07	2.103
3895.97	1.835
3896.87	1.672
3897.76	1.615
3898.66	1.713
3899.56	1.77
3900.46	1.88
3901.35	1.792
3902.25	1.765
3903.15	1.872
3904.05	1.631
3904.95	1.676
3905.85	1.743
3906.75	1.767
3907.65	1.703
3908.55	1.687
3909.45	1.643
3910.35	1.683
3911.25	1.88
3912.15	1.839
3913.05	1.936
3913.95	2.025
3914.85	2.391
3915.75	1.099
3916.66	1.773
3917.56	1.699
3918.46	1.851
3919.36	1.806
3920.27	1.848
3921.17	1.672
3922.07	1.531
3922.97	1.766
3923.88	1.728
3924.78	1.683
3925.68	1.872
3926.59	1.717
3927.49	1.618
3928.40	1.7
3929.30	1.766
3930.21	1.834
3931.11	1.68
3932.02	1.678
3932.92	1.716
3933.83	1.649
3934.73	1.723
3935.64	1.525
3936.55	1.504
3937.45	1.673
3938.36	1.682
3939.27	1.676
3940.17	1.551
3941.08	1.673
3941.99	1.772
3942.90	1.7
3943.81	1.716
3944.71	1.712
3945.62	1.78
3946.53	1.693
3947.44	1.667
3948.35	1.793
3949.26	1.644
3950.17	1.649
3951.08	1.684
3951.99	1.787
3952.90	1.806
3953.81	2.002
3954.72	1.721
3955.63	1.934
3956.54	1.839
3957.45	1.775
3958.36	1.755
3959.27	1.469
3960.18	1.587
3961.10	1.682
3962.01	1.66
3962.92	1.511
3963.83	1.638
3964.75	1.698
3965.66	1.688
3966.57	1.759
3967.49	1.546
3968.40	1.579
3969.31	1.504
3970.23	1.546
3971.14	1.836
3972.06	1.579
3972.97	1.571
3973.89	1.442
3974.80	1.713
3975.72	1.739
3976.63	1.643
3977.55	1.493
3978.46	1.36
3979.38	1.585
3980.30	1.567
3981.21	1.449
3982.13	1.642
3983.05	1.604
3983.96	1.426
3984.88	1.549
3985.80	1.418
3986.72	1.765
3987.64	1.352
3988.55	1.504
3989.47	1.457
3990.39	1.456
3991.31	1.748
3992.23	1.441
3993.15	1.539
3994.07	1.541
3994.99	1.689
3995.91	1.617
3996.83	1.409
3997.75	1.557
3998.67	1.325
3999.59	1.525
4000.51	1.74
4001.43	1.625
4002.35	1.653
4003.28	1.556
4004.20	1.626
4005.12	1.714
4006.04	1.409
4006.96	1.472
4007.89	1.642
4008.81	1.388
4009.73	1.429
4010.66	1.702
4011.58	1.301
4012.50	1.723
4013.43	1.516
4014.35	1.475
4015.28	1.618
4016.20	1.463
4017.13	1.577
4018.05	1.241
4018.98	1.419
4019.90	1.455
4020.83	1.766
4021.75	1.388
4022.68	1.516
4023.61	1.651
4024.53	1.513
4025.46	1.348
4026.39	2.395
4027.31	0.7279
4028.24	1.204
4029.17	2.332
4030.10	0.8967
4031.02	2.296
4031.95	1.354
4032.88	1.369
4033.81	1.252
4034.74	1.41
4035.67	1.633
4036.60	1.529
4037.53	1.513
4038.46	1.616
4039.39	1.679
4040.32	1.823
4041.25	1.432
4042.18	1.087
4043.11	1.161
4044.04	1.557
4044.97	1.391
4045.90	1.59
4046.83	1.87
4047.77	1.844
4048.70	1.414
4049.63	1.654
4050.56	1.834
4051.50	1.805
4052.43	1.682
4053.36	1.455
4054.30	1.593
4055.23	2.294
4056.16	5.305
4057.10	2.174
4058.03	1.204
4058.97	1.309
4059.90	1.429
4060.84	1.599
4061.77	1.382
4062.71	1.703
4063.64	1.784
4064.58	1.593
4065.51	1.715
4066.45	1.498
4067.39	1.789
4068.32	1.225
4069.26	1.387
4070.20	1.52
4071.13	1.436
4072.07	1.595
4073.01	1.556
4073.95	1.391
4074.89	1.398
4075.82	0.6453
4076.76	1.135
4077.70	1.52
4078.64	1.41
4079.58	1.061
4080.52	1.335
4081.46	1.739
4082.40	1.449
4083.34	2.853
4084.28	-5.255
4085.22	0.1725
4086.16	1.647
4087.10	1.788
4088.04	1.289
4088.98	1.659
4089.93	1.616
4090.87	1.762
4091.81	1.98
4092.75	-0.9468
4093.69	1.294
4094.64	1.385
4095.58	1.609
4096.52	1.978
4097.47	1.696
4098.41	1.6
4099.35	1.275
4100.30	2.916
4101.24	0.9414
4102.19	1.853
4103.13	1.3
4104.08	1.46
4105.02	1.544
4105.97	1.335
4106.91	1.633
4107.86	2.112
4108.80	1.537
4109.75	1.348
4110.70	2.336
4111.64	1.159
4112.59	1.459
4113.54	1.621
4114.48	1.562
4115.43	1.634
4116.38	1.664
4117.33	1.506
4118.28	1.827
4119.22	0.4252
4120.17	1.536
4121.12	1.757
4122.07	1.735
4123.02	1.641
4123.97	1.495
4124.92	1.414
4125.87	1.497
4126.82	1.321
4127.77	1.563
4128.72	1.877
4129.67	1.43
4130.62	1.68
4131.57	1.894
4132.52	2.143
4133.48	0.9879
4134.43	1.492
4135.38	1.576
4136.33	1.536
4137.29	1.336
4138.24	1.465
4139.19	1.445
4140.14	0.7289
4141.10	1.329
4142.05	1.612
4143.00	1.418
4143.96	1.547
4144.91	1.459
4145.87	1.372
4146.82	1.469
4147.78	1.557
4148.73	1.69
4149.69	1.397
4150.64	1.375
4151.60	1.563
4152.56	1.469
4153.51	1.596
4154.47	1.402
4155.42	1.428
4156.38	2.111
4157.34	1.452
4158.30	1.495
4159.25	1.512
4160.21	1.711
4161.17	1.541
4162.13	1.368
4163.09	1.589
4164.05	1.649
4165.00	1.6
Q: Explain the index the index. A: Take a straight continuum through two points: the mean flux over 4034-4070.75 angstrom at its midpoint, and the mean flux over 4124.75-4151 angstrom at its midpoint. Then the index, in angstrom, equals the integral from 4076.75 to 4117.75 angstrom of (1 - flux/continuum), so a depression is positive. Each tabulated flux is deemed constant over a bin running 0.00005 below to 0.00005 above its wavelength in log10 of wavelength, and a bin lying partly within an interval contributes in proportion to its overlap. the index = 5.4 angstrom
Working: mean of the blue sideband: 1.68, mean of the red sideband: 1.49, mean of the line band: 1.37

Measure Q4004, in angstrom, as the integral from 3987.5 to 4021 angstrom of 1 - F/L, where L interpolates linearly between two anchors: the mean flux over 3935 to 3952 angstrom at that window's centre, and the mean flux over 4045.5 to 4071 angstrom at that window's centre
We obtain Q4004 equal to 3.68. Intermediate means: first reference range 1.67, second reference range 1.76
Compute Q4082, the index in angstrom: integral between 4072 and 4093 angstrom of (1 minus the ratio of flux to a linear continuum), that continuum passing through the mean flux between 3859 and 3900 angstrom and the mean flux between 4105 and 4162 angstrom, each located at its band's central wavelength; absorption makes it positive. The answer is 6.63 angstrom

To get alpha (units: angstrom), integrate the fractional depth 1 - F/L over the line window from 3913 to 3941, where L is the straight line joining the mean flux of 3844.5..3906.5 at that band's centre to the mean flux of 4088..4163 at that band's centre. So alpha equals 1.0 angstrom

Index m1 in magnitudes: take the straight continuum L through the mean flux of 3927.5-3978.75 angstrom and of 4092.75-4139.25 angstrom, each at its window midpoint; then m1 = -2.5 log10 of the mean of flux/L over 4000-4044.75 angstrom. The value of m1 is 0.07 mag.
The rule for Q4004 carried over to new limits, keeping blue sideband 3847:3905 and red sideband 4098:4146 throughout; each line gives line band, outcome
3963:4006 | 3.5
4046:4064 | -2.6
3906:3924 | 0.3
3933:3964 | 1.1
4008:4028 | 2.0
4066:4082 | 2.1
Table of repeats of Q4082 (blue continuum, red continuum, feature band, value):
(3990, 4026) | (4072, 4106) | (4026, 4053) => -2.51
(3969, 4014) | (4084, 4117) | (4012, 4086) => -1.81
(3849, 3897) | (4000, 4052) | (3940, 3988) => 0.84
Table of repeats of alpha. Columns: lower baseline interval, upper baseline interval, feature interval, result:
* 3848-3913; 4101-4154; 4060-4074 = 0.41 angstrom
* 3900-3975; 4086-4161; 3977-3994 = 1.45 angstrom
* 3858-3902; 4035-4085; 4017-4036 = 0.59 angstrom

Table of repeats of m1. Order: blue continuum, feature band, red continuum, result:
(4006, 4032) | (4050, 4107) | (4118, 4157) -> 0.04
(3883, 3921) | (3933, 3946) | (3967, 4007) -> 0.00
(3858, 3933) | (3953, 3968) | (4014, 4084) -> 0.00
